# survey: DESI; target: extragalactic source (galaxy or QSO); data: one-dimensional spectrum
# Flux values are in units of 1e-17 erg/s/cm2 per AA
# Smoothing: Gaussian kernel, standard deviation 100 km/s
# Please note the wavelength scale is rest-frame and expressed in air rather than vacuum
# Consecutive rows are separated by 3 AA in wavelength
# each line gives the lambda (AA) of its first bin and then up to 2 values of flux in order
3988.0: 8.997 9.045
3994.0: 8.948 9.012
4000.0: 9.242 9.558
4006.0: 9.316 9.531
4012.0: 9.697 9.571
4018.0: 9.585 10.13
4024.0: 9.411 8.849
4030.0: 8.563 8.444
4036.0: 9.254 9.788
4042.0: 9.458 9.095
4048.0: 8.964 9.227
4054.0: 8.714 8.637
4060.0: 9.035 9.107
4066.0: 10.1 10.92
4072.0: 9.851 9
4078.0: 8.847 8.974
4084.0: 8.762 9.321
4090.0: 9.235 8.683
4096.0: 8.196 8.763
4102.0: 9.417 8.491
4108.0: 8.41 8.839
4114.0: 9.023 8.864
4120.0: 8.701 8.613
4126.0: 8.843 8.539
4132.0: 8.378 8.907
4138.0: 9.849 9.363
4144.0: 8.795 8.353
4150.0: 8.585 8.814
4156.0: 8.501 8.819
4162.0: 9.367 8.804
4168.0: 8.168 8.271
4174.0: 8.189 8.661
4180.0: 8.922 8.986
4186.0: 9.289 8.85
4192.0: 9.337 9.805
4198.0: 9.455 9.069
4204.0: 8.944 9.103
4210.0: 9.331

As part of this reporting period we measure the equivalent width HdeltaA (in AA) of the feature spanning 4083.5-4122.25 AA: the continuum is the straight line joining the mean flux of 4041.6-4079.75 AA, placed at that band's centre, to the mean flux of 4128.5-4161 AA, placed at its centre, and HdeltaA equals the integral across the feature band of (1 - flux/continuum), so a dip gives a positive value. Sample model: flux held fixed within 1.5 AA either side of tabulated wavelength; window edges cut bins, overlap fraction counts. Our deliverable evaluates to 1.0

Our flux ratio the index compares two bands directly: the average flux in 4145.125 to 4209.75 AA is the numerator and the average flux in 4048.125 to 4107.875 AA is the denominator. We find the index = 0.98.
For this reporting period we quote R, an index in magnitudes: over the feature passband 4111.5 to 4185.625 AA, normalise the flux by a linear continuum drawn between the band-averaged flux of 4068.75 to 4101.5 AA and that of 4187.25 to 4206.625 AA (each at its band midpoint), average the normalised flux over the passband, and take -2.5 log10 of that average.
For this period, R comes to 0.05 mag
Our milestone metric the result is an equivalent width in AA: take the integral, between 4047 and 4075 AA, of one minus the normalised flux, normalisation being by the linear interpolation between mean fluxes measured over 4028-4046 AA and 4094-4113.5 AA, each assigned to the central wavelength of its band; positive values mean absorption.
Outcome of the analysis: -1.35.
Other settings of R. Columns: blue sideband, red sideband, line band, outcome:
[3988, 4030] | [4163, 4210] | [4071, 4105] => 0.023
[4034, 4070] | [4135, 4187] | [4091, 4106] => 0.045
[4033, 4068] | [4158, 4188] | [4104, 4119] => 0.030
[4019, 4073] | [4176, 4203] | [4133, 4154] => 0.032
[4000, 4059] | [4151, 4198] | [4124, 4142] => 0.002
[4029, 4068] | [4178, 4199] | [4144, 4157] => 0.074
